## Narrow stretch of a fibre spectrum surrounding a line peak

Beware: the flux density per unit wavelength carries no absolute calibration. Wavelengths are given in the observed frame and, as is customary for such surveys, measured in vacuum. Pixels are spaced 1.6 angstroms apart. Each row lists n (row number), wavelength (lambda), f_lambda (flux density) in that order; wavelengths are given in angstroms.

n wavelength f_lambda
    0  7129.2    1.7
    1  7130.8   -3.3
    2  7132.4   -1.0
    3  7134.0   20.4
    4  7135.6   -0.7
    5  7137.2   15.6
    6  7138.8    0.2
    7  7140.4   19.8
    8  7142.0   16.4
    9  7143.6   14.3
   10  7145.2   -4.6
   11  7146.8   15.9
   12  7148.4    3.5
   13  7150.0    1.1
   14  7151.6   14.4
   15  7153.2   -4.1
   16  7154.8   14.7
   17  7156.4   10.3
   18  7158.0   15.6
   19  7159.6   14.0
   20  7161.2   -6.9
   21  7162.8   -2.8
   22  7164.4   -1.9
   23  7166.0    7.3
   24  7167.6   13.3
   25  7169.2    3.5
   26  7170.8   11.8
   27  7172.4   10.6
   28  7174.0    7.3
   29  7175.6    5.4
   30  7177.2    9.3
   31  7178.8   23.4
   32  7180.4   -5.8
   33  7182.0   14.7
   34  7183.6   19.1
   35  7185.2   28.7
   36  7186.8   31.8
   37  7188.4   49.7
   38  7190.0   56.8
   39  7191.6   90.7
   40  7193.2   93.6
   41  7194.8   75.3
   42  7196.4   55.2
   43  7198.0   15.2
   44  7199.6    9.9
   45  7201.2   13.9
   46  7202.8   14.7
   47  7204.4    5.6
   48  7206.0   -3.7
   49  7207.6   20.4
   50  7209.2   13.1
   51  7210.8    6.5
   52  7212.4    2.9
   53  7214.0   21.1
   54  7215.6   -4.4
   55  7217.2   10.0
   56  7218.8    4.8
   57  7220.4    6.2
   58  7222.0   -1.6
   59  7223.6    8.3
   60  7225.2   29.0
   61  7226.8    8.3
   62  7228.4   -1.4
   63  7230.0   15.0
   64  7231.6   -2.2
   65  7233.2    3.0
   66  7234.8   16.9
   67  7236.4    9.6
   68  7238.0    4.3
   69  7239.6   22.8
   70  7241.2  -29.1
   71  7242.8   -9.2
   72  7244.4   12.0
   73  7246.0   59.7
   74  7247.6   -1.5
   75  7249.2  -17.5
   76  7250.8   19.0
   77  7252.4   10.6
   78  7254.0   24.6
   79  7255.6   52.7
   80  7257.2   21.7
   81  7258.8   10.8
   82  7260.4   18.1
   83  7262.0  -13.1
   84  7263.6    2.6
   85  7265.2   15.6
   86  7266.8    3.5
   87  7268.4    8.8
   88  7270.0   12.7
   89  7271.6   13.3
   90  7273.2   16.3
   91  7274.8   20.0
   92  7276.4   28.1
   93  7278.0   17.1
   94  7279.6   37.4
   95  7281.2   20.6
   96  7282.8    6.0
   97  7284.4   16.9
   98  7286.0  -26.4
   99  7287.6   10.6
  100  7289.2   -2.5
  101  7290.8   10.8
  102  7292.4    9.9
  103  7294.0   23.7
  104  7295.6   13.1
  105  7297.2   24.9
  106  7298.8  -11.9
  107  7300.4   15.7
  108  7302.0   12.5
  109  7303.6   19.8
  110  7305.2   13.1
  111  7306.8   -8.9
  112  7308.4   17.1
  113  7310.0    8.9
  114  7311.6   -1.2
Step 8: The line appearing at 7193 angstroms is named [O II] 3727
